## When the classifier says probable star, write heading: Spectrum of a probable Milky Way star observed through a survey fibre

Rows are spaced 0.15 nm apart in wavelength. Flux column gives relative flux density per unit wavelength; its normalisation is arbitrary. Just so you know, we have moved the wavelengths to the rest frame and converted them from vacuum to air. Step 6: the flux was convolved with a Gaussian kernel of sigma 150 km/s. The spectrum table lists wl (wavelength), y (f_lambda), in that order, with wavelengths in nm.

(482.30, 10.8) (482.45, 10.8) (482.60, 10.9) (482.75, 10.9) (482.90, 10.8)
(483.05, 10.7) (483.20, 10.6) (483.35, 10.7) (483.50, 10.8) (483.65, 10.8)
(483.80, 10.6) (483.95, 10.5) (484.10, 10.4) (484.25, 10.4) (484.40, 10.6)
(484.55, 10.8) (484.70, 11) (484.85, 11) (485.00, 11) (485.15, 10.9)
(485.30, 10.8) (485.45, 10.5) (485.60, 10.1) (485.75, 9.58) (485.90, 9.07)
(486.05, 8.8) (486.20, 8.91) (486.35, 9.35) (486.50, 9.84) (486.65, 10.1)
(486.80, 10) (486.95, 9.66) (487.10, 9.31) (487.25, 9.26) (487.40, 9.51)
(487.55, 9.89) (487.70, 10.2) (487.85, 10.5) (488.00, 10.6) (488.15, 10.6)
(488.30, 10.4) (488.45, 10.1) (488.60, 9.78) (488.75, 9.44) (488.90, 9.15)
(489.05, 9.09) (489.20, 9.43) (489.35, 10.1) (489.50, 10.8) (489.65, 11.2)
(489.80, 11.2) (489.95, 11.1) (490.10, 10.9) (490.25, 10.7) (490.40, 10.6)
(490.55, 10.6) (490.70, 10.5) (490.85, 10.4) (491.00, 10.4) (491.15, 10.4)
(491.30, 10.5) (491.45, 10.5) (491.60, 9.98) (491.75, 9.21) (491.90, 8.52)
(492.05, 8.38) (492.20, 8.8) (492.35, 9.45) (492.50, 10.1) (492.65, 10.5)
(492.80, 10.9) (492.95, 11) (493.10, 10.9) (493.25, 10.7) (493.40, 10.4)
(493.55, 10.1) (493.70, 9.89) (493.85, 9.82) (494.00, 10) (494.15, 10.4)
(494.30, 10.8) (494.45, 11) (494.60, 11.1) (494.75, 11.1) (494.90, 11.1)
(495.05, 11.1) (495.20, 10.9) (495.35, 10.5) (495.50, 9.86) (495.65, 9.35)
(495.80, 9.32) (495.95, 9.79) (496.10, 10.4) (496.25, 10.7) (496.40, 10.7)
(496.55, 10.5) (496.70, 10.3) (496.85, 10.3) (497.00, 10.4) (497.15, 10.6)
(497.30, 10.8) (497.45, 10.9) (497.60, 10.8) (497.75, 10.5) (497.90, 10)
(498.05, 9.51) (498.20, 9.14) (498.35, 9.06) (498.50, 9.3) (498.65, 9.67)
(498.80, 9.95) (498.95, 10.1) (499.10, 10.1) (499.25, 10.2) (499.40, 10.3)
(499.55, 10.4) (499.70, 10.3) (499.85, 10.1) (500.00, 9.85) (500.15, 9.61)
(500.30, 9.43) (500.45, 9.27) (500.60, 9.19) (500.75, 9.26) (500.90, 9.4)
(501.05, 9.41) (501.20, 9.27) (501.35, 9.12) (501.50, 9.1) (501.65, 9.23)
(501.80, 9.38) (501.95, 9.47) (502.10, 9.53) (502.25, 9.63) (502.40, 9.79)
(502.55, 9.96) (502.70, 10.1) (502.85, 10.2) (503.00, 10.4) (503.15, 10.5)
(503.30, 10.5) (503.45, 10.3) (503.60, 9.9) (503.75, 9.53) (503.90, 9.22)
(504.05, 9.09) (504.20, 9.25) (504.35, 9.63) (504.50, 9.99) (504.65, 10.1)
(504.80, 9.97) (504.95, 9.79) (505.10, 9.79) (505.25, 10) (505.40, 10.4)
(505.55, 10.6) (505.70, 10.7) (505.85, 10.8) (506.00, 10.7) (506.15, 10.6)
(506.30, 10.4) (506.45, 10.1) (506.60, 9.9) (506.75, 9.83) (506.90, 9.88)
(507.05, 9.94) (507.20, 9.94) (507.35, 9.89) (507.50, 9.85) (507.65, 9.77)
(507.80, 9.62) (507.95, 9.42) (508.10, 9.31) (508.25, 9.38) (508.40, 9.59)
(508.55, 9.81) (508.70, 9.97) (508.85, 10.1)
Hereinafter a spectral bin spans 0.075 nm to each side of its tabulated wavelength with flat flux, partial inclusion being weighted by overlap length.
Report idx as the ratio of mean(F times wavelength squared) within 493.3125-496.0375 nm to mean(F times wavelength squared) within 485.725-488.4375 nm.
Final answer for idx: 1.1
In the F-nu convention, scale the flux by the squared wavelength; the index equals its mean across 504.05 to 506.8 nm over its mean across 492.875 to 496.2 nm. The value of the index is 1.01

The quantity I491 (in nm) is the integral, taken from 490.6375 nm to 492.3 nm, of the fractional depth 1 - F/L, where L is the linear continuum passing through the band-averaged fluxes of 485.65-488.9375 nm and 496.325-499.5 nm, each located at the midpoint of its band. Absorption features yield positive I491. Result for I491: 0.02 nm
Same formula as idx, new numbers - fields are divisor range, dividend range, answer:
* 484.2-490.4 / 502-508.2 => 1.06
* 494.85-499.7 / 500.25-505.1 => 0.97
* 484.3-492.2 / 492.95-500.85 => 1.05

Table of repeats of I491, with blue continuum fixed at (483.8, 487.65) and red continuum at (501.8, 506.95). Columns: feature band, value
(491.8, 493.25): 0.02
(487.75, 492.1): -0.06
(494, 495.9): -0.09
